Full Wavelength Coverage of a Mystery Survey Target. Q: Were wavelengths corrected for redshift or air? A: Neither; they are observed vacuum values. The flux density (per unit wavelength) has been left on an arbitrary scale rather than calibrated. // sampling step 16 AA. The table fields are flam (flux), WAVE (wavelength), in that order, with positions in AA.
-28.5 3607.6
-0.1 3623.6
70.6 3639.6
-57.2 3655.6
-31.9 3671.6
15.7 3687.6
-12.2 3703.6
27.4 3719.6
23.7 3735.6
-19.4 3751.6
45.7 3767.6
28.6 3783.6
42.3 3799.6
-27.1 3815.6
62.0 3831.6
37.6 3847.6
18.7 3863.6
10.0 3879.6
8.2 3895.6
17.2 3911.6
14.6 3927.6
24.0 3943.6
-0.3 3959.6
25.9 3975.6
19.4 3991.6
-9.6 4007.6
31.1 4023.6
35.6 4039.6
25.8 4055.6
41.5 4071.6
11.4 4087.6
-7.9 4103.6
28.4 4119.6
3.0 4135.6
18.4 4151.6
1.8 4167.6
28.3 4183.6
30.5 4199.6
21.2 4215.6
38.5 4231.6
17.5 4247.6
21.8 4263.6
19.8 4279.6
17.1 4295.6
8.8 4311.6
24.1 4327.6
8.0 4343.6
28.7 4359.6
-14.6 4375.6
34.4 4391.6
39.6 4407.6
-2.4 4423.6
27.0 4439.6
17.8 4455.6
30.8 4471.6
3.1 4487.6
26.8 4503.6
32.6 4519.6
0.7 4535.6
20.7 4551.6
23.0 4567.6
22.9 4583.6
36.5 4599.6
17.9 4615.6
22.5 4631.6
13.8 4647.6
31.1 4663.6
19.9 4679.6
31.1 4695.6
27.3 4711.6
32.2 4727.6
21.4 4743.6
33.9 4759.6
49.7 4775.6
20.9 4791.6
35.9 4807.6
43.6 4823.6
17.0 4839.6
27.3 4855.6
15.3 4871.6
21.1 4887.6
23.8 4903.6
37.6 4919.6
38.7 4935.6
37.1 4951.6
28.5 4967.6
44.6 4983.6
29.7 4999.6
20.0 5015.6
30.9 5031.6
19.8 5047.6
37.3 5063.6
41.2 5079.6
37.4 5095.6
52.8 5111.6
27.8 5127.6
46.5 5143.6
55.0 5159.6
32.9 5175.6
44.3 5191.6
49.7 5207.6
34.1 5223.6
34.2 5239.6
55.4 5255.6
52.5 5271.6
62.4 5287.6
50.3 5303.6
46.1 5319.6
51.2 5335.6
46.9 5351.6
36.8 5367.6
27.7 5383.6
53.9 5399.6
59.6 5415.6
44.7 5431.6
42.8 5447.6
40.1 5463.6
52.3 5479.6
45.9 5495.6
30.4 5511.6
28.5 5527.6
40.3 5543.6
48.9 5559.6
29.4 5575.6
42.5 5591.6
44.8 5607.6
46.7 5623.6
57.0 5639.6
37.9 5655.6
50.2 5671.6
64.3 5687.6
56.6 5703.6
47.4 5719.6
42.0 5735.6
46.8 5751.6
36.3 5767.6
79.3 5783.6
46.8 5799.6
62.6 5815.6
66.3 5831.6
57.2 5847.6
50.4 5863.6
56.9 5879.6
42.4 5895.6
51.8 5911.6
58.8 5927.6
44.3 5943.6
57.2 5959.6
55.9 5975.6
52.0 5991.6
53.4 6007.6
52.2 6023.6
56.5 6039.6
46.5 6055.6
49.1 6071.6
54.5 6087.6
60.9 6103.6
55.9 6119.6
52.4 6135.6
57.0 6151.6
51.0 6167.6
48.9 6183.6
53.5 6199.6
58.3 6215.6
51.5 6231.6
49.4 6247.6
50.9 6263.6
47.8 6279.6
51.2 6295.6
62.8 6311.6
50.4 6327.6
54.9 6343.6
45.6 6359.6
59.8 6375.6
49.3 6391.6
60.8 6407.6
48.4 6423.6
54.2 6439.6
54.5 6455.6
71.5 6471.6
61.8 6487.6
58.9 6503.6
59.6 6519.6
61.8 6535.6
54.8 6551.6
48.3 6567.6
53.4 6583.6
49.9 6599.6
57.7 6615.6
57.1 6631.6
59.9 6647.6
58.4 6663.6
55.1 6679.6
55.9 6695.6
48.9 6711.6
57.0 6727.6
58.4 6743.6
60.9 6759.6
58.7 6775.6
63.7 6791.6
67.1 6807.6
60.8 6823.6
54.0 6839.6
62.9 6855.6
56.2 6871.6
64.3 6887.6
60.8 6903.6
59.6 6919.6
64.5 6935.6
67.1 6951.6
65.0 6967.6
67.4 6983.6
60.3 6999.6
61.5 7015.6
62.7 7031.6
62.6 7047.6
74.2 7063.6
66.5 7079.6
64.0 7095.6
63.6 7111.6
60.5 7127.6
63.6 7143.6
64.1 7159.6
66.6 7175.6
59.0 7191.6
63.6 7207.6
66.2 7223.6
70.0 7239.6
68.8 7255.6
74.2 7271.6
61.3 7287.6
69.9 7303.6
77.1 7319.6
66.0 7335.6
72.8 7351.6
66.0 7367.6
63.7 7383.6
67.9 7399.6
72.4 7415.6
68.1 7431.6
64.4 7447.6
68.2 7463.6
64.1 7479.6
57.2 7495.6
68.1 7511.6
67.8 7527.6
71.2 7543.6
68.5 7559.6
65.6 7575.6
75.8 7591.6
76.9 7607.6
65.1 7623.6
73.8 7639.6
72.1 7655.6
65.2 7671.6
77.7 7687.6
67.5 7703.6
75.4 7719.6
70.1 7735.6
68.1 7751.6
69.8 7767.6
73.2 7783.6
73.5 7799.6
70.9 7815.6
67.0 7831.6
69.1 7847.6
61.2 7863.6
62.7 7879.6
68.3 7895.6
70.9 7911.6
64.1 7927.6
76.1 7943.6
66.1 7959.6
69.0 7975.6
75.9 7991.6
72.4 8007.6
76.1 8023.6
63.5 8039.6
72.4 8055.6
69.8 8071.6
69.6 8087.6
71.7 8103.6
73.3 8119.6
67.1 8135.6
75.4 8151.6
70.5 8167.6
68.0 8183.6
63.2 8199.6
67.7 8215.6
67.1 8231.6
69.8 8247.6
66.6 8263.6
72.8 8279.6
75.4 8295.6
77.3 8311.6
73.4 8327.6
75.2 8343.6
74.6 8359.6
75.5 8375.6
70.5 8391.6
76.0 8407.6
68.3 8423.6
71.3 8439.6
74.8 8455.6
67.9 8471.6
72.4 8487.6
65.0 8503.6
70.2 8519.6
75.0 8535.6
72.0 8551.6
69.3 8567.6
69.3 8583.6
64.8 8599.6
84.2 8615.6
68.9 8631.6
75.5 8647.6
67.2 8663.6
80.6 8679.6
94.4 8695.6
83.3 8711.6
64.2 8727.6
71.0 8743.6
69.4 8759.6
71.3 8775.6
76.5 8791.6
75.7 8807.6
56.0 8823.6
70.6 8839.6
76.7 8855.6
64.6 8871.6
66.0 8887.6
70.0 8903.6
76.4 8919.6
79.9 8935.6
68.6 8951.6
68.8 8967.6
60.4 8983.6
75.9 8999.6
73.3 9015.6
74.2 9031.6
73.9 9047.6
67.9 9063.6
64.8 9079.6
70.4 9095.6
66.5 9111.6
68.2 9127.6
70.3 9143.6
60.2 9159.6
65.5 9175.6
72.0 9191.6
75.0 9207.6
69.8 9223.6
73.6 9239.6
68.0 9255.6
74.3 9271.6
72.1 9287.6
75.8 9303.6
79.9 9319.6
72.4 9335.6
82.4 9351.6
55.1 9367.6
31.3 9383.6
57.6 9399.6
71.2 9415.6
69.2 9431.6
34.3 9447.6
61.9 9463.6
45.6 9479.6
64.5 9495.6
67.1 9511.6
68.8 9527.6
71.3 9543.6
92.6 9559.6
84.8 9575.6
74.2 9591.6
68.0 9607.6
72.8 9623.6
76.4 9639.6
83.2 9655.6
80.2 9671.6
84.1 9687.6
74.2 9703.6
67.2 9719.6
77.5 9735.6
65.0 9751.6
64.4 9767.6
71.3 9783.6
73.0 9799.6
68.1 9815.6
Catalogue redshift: 0.27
